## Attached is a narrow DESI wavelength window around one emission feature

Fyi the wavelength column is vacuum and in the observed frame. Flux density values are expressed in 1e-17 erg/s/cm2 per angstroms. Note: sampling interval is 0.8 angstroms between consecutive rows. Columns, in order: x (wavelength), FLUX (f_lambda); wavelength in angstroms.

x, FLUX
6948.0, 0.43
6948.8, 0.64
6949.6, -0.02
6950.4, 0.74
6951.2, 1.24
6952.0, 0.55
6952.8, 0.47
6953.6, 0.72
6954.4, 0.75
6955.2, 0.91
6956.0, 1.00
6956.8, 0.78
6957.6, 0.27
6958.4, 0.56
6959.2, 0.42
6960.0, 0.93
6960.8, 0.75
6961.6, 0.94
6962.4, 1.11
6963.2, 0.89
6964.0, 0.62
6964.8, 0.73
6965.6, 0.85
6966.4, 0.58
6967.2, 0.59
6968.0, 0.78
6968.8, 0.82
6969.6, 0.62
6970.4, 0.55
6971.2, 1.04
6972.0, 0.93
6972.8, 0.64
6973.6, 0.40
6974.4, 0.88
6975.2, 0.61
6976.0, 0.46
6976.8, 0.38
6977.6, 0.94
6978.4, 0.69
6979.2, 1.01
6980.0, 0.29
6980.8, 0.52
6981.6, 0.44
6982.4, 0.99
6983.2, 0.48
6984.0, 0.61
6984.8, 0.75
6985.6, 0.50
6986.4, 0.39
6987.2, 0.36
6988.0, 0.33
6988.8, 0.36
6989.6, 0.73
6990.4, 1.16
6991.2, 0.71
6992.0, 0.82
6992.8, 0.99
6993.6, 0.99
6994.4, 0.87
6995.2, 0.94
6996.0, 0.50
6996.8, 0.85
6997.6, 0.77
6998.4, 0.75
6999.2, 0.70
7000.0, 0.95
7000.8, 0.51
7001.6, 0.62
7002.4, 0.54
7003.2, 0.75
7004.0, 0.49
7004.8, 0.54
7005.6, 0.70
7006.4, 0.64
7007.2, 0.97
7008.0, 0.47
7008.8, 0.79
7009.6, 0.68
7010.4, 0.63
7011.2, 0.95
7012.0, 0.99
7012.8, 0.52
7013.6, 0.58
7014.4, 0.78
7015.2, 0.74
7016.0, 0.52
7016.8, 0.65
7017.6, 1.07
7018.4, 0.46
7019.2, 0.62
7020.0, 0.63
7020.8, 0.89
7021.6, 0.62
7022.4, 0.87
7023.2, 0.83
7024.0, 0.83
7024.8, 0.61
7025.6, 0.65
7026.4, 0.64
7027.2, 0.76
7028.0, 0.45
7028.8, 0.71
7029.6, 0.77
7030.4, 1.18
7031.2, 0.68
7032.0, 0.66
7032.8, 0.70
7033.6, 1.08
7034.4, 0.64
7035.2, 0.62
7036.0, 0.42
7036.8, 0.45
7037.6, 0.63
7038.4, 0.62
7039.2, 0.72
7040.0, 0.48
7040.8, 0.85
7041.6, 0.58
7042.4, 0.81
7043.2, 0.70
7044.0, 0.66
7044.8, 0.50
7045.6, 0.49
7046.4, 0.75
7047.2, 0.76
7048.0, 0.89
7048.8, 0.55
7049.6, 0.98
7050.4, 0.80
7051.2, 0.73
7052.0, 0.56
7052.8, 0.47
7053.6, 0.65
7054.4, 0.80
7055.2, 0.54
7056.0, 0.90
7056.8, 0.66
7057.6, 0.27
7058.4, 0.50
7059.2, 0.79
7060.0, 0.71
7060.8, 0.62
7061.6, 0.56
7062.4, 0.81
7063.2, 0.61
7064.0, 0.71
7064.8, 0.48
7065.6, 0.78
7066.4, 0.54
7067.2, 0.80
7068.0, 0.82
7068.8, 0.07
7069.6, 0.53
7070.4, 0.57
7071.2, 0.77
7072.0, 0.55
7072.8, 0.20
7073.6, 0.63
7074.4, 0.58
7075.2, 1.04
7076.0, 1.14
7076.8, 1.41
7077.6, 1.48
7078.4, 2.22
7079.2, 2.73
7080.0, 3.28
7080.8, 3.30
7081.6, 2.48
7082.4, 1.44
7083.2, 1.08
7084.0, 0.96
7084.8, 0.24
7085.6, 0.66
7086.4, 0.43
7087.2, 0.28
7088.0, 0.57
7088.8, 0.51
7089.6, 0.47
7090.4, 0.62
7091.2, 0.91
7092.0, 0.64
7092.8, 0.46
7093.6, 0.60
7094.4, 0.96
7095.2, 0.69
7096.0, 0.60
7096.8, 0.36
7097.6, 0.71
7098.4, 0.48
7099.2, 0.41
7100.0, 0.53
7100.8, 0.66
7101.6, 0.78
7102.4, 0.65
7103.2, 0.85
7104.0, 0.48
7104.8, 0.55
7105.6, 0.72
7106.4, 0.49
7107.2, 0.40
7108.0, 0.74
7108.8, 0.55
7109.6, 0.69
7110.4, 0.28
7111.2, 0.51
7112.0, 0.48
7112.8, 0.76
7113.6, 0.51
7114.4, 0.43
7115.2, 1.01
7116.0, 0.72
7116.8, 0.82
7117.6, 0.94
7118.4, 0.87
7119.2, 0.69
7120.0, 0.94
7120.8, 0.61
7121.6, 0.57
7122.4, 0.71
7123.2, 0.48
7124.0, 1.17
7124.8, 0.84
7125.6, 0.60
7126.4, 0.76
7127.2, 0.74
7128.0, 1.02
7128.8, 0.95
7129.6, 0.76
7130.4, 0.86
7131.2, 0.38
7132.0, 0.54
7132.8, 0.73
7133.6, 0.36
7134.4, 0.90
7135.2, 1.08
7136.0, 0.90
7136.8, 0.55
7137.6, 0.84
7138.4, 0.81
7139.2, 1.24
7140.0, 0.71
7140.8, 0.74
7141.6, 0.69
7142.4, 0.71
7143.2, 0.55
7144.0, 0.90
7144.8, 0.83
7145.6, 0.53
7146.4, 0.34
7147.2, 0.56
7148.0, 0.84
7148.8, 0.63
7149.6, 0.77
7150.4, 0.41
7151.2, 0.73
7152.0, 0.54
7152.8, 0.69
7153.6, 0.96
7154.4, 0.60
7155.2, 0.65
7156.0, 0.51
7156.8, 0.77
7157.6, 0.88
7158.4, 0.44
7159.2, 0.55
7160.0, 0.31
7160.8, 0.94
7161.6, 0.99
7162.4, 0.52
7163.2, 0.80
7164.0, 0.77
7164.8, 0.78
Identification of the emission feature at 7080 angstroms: Hgamma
